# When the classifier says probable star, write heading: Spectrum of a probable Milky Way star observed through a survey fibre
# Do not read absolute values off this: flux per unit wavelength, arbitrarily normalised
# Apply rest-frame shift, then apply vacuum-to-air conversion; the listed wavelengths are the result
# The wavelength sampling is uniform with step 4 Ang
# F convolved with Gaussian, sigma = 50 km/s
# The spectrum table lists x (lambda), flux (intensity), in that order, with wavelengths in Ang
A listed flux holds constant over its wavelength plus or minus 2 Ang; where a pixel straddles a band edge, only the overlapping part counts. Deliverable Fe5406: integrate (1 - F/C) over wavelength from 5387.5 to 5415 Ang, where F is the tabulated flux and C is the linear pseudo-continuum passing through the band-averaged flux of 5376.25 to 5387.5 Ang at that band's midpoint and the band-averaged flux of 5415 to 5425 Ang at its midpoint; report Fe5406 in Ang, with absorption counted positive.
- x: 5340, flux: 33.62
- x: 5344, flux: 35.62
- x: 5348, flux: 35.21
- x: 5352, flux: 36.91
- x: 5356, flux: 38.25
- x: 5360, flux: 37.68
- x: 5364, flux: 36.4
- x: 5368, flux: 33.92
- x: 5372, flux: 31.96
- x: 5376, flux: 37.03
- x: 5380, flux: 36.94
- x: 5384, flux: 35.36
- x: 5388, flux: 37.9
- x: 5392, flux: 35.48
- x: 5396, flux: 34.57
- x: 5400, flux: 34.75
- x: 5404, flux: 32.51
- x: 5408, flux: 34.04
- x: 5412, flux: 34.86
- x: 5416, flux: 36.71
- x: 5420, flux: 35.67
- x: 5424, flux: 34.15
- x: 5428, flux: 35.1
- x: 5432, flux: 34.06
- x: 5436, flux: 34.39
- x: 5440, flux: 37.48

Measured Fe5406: 0.9 Ang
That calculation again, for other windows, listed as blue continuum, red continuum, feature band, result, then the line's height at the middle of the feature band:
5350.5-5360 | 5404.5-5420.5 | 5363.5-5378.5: 0.88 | 36.9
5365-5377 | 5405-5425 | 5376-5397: -1.03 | 34.5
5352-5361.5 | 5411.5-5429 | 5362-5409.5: 2.04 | 36.7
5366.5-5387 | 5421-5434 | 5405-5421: -0.18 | 34.7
